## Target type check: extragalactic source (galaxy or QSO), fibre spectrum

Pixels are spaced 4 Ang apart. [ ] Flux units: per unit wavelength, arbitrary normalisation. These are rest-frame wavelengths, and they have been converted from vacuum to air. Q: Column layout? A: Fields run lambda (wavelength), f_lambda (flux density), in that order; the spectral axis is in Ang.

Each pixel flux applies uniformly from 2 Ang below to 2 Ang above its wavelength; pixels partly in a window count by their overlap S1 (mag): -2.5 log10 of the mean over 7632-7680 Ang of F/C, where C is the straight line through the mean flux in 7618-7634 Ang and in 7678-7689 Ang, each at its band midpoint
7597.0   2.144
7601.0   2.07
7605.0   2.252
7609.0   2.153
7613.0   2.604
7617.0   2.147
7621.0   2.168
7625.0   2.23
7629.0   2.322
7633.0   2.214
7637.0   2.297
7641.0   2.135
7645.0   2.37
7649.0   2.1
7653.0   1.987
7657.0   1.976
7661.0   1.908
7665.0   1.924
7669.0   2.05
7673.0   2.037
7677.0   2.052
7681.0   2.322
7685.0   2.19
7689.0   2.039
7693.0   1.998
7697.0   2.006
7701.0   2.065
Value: 0.06 mag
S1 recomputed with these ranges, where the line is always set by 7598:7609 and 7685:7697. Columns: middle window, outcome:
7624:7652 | -0.06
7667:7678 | 0.01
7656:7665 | 0.08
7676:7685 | -0.07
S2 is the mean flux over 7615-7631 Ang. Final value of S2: 2.22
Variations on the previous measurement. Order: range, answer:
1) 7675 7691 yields 2.15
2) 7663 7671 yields 1.99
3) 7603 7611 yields 2.2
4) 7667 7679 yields 2.05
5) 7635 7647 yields 2.27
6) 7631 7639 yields 2.26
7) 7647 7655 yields 2.04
